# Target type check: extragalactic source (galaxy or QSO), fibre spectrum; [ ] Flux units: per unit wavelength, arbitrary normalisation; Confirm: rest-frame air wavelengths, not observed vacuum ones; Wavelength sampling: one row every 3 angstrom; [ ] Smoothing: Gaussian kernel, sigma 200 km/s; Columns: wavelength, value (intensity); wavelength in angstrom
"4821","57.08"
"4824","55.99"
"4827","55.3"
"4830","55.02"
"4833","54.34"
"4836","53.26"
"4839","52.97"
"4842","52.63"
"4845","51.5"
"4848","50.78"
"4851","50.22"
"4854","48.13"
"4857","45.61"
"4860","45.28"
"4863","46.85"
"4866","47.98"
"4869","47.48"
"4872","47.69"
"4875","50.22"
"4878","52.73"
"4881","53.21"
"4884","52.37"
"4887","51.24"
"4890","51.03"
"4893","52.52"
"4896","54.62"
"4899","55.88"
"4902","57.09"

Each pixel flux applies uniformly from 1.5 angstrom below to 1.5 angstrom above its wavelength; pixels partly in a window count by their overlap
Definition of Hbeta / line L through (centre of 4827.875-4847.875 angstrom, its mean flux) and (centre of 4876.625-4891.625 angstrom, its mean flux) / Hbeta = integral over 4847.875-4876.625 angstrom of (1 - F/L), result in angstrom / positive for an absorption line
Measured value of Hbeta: 2.6 angstrom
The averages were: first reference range 53.2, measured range 47.9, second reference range 52.1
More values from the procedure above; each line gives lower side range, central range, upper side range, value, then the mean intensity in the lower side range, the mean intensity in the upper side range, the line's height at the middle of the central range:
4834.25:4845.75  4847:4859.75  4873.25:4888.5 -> 1.01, 52.7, 51.9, 52.4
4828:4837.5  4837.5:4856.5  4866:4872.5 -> 0.35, 54.3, 47.7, 51.7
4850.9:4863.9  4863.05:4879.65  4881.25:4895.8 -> 0.08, 46.9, 52.2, 49.3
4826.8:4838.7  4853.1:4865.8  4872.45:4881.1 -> 1.44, 54.2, 51.3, 52.5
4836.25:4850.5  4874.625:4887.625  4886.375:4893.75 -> -0.13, 52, 51.5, 51.6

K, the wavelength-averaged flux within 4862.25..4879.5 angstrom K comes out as 48.9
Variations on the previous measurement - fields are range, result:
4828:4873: 50.1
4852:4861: 46.6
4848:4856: 49.3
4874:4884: 52.2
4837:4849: 52.1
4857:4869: 46.7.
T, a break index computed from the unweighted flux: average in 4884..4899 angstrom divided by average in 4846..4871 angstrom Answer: 1.10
